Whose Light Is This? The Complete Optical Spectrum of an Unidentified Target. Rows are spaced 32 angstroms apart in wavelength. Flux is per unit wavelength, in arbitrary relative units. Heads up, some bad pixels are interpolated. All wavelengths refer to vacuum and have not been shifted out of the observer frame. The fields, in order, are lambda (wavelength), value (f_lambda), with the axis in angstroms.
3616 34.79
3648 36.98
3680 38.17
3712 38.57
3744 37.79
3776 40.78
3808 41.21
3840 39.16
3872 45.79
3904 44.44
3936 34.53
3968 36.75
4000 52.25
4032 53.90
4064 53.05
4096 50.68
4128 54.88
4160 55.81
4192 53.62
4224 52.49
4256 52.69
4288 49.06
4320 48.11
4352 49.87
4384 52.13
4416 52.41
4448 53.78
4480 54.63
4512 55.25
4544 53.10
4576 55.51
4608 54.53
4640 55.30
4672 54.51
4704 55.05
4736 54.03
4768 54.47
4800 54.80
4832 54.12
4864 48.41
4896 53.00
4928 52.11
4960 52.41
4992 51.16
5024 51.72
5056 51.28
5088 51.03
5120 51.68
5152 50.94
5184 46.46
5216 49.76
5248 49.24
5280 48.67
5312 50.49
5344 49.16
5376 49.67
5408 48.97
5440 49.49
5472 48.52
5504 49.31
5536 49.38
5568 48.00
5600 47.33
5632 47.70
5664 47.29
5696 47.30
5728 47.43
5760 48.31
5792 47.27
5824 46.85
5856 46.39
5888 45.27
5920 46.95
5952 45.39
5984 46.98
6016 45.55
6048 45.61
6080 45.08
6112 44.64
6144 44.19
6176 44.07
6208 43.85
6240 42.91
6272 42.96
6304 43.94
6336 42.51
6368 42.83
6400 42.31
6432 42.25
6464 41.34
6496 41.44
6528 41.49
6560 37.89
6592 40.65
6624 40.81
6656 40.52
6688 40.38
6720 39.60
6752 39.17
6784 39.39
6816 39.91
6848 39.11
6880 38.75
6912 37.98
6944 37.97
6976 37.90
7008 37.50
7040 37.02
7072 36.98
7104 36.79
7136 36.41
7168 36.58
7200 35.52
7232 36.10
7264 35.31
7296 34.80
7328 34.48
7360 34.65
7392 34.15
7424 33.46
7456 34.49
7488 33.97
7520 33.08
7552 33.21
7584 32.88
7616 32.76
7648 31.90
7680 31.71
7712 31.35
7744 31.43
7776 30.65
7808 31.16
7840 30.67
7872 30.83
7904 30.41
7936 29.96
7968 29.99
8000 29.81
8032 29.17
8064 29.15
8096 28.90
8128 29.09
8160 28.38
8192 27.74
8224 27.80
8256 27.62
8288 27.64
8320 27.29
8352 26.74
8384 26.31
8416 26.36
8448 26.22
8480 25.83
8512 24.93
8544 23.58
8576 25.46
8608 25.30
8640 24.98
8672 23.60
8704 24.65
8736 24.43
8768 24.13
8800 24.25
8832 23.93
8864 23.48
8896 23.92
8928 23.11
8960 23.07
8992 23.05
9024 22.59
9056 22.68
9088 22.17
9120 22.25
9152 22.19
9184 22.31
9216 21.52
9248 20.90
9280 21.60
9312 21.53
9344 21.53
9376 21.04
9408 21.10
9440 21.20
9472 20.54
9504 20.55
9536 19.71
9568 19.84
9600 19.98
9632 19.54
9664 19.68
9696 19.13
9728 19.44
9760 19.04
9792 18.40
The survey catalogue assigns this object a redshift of 0.000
